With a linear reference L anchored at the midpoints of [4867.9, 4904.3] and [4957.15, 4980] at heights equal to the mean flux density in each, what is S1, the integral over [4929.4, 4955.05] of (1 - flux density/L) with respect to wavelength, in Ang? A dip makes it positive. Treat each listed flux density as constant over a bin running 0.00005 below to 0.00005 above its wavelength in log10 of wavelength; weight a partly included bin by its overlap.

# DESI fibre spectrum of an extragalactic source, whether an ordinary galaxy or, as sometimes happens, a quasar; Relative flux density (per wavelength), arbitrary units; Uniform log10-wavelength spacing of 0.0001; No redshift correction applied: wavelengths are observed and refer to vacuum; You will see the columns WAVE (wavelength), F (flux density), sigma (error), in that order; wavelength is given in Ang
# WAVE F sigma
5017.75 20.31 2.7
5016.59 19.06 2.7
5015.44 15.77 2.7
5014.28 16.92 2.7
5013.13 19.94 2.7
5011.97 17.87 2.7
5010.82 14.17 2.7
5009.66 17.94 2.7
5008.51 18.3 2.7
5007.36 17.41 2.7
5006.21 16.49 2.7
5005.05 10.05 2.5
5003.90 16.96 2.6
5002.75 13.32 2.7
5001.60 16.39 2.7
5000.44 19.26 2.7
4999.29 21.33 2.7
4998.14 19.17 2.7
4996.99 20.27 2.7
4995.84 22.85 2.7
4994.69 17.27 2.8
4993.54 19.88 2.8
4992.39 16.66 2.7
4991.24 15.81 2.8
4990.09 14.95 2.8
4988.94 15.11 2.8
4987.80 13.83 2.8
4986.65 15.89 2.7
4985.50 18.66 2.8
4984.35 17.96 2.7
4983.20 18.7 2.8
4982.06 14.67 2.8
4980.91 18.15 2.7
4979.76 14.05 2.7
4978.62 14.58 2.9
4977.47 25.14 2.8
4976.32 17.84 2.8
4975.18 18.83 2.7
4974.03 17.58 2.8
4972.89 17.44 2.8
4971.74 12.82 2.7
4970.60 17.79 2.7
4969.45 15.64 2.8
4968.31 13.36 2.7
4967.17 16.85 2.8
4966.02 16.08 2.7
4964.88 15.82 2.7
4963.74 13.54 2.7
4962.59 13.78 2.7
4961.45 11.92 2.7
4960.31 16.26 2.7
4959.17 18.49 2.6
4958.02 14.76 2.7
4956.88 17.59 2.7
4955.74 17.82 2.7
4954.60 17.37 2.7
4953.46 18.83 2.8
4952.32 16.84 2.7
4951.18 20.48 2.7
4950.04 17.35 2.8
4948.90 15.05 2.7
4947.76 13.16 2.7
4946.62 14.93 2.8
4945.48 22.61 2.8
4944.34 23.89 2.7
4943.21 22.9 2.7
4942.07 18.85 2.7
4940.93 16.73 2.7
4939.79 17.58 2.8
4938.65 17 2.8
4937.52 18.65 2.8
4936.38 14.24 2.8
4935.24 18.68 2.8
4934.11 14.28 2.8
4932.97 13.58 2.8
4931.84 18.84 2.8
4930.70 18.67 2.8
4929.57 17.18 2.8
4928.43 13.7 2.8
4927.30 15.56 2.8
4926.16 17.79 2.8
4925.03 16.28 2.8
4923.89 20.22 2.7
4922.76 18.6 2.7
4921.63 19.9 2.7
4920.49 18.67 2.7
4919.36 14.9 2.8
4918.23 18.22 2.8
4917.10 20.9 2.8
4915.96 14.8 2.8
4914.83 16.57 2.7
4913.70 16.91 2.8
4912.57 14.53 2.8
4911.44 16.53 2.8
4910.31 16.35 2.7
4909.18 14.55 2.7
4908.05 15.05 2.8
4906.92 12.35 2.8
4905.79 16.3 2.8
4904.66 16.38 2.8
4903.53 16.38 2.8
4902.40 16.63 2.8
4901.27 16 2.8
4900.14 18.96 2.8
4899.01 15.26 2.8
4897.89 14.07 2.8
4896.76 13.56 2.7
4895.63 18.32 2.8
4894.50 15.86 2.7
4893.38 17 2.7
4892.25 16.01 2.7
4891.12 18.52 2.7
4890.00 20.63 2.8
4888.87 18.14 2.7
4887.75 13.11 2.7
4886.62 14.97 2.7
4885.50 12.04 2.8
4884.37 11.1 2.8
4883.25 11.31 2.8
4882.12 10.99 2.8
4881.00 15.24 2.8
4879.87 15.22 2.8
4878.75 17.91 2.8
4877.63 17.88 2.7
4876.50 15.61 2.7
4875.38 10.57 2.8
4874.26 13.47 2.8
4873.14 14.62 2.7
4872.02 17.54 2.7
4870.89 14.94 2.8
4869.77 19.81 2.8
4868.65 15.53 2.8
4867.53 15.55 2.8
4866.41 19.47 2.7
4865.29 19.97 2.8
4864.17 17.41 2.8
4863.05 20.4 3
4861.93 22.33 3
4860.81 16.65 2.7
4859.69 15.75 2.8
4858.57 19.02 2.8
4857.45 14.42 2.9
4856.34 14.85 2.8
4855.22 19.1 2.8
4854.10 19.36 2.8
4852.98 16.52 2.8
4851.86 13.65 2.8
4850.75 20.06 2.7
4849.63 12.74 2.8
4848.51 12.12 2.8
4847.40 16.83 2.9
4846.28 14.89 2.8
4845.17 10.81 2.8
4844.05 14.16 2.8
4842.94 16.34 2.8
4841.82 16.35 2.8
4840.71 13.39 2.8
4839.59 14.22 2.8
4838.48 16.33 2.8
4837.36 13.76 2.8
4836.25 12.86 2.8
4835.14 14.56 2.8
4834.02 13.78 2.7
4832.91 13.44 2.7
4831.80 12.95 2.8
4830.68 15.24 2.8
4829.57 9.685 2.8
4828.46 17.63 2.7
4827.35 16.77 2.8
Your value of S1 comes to -2.8 Ang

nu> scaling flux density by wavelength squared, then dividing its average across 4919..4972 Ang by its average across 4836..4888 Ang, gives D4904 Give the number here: 1.13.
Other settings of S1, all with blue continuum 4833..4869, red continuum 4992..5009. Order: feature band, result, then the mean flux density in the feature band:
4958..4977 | 1.6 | 15.9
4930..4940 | 0.1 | 16.8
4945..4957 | -0.2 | 17.4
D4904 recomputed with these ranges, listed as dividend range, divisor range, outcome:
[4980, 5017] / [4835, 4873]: 1.12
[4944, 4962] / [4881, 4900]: 1.17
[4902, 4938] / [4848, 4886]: 1.06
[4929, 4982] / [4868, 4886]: 1.20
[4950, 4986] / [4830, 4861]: 1.17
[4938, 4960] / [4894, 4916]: 1.16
